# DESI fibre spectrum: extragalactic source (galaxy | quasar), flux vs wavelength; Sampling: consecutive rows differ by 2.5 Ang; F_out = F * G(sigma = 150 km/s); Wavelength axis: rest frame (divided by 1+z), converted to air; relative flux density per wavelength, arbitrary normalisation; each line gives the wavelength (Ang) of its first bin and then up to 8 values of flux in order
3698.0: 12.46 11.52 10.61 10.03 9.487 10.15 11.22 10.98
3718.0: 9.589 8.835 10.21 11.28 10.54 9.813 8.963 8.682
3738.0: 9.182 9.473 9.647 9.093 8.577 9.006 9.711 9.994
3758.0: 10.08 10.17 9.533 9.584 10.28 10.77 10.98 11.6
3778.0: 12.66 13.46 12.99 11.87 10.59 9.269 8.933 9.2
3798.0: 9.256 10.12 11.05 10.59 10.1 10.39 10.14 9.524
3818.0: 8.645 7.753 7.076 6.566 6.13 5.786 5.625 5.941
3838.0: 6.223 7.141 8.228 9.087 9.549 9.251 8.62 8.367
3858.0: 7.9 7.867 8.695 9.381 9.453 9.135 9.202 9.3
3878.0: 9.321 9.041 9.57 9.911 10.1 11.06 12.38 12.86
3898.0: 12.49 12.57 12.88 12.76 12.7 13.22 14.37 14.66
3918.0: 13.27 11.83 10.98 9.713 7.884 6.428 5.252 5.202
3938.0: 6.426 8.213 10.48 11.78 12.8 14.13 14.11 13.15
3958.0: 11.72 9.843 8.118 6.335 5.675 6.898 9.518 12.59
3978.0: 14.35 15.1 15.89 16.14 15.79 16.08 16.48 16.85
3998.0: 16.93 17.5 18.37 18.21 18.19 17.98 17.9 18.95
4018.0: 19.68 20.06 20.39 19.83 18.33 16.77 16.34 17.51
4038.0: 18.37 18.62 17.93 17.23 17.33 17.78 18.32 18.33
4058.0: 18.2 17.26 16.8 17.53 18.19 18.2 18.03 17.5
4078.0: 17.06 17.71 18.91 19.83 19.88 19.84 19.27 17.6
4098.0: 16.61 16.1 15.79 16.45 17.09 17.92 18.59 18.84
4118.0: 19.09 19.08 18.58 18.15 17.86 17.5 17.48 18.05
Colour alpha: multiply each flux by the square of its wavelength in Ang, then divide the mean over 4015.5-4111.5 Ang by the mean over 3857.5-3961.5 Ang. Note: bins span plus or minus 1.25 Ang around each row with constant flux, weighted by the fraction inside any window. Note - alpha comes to 1.84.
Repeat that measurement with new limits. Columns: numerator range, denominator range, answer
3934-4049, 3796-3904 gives 1.73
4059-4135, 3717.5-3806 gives 2.10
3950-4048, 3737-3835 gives 1.81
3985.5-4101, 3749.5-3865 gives 2.19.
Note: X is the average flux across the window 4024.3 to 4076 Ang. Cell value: 17.8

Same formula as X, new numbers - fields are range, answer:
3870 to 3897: 10.2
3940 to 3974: 10.2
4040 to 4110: 17.8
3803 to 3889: 8.55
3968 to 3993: 13.3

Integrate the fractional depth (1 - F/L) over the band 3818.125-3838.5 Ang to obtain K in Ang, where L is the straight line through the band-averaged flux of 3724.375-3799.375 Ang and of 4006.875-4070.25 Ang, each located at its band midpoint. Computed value 9.4 Ang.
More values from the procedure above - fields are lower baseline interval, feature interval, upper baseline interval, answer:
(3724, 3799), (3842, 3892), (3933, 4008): 9.7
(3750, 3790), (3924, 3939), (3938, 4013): 6.9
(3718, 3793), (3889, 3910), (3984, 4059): 2.8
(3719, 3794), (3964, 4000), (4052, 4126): 5.4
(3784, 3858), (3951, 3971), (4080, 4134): 5.2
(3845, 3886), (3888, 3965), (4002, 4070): 6.6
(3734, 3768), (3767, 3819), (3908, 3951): -5.0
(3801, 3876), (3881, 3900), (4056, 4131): -1.4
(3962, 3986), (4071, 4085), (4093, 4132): -1.7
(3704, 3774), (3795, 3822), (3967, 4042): 4.3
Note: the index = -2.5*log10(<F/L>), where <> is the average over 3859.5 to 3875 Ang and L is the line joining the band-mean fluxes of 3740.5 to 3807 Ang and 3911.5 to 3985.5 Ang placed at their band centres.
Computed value 0.17 mag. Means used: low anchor 10.3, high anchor 10.7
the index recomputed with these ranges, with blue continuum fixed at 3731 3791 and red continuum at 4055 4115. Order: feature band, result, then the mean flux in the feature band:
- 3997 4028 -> -0.16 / 18.7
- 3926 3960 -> 0.43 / 9.81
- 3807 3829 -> 0.34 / 8.49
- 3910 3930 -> 0.19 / 11.7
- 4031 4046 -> -0.05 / 17.6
